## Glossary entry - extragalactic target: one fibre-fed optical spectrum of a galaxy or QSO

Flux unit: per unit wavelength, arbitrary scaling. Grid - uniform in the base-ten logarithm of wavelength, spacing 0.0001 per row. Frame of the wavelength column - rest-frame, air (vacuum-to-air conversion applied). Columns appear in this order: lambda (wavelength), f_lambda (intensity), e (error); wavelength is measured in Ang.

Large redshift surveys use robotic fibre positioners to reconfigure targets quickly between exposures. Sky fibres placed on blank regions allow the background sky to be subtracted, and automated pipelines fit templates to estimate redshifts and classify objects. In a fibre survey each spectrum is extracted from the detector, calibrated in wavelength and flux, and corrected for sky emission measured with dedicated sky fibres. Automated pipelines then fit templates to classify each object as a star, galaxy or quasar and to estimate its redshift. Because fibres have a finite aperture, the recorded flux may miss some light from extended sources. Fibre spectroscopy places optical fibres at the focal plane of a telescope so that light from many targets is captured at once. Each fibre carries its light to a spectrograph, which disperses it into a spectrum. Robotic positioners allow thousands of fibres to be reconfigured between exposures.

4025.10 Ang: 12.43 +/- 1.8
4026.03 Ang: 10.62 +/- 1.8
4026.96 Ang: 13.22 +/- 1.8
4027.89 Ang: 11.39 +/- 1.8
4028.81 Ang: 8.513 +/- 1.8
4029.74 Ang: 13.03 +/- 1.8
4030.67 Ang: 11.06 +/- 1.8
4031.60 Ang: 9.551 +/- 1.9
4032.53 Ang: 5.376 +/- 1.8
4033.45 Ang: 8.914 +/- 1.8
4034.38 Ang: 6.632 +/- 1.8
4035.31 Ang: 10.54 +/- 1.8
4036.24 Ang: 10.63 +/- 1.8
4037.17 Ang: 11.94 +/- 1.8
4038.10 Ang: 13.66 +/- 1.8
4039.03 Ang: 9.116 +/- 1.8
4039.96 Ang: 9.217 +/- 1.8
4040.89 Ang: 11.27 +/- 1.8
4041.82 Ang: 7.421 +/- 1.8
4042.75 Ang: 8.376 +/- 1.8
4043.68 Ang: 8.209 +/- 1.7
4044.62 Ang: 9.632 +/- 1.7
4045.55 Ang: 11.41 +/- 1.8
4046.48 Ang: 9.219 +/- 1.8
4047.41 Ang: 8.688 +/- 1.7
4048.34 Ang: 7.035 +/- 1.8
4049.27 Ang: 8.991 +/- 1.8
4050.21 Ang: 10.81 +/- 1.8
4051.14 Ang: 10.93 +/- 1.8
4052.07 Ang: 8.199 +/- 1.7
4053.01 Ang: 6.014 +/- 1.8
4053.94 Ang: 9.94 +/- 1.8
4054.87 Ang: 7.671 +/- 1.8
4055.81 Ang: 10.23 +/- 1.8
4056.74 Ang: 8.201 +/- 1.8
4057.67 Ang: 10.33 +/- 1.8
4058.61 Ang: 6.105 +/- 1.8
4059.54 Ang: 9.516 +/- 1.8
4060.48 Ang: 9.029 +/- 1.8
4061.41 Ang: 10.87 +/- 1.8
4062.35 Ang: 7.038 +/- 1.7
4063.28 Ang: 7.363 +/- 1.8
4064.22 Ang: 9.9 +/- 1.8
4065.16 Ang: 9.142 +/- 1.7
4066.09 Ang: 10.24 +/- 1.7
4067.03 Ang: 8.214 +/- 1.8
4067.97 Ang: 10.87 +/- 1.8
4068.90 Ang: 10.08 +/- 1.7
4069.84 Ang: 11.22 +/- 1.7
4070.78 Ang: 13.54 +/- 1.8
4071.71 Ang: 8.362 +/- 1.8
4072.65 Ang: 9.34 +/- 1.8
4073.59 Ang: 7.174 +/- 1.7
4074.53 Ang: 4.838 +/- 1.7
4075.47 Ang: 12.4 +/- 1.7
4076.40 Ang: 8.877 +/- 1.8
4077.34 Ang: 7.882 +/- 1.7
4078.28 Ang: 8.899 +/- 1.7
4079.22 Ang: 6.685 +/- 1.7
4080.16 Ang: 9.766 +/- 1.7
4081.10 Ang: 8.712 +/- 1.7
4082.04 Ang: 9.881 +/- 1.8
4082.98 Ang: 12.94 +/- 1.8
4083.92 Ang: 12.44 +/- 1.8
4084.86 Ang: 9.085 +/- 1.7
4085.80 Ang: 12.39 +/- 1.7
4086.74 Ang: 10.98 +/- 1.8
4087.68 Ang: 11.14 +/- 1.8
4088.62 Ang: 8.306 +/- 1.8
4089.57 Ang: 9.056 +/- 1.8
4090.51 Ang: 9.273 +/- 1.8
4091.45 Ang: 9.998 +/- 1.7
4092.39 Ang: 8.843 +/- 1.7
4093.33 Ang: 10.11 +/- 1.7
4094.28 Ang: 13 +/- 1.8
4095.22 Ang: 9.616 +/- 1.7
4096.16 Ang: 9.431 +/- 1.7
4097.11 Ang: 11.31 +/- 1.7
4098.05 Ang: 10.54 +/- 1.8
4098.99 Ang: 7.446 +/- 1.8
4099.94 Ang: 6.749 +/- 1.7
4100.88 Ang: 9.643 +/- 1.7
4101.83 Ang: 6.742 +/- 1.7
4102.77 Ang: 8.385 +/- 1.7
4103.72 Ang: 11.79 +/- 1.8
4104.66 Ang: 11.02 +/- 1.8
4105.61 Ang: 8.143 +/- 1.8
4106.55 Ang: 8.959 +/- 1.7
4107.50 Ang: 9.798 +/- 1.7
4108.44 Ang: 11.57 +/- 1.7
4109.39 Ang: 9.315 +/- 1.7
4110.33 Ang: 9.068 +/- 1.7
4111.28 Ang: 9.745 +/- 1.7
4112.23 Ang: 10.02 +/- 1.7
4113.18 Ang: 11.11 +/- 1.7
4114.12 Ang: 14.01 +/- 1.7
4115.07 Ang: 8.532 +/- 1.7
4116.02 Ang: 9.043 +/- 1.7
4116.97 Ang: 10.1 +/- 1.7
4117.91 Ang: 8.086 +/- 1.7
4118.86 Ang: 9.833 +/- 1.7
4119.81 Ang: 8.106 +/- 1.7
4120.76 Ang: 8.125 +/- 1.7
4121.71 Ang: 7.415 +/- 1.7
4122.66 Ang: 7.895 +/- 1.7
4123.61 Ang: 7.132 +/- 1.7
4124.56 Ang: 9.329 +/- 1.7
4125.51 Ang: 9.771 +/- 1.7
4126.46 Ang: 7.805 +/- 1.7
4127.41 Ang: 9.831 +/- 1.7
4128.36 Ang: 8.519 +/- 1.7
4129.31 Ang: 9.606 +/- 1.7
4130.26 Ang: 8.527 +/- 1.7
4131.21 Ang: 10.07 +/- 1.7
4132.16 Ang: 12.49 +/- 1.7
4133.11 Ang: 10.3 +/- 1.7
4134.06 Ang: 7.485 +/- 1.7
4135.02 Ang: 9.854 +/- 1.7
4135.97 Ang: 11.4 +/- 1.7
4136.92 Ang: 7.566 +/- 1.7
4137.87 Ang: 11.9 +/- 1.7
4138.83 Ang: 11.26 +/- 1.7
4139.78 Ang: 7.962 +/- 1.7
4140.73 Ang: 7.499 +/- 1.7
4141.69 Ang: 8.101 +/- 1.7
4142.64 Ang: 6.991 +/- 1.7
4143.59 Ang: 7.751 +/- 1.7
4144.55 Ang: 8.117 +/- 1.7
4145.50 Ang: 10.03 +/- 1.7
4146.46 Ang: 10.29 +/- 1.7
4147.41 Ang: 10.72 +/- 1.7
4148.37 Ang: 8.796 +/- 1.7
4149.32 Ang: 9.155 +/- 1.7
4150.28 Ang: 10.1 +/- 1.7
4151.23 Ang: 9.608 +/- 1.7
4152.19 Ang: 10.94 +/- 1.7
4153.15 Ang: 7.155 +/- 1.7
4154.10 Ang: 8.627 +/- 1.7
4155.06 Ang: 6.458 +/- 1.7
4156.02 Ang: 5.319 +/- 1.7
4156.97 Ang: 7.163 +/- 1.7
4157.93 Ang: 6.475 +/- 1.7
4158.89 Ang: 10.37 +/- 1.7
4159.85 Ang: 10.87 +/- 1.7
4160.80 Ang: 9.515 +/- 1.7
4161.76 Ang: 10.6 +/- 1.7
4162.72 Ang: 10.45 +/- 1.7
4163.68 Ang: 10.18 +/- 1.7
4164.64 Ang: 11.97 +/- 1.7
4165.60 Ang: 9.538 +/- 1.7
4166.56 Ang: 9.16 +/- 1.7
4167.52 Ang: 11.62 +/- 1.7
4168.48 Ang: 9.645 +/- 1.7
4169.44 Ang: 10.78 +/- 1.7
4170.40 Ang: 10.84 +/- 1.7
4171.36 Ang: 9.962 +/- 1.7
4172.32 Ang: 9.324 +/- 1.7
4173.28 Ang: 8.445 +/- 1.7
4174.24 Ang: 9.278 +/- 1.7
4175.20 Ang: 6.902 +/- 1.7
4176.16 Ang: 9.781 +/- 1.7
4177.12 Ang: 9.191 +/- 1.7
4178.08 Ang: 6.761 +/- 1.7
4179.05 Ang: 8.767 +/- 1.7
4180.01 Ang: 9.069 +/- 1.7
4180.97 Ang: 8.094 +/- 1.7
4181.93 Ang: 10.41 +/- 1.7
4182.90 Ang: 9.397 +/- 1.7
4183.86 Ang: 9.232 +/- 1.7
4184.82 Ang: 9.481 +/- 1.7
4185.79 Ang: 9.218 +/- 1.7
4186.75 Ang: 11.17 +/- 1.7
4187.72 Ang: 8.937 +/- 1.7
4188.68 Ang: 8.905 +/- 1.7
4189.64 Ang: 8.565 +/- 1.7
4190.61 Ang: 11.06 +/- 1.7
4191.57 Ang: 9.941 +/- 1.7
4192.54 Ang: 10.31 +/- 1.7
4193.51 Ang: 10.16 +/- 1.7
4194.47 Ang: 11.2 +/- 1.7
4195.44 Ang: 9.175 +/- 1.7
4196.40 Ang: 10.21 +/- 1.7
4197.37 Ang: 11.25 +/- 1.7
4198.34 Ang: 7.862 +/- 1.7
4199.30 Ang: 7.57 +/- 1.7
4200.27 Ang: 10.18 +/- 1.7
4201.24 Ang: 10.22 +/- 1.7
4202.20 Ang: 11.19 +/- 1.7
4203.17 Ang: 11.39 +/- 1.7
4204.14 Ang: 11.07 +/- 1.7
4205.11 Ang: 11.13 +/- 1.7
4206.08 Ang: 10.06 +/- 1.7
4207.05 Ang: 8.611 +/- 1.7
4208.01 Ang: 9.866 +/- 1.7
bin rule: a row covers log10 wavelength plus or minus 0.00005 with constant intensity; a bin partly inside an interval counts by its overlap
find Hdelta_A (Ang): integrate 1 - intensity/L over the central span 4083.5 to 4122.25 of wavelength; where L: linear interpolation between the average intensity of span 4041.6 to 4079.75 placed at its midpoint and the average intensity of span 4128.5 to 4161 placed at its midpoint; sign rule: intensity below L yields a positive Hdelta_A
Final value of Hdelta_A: -2.9 Ang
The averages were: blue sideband 9.01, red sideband 9.06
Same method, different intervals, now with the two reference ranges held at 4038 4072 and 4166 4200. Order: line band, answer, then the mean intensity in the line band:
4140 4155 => 0.95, 8.84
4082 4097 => -1.74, 10.4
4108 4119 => -0.76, 10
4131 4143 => -0.05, 9.46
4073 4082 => 0.86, 8.44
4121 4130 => 0.79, 8.58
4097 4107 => 0.32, 9.08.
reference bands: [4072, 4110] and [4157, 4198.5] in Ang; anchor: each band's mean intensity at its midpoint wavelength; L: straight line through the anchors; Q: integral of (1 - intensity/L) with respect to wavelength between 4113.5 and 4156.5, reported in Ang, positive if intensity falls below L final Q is 2.3 Ang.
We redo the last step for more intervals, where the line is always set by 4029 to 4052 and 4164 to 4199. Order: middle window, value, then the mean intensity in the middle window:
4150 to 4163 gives 1.1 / 8.79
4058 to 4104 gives 0.6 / 9.48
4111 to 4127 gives 0.7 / 9.17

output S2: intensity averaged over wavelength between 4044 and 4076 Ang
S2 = 9.19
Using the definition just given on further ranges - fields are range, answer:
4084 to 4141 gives 9.56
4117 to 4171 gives 9.21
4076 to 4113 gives 9.69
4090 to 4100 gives 9.78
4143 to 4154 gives 9.29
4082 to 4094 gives 10.4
